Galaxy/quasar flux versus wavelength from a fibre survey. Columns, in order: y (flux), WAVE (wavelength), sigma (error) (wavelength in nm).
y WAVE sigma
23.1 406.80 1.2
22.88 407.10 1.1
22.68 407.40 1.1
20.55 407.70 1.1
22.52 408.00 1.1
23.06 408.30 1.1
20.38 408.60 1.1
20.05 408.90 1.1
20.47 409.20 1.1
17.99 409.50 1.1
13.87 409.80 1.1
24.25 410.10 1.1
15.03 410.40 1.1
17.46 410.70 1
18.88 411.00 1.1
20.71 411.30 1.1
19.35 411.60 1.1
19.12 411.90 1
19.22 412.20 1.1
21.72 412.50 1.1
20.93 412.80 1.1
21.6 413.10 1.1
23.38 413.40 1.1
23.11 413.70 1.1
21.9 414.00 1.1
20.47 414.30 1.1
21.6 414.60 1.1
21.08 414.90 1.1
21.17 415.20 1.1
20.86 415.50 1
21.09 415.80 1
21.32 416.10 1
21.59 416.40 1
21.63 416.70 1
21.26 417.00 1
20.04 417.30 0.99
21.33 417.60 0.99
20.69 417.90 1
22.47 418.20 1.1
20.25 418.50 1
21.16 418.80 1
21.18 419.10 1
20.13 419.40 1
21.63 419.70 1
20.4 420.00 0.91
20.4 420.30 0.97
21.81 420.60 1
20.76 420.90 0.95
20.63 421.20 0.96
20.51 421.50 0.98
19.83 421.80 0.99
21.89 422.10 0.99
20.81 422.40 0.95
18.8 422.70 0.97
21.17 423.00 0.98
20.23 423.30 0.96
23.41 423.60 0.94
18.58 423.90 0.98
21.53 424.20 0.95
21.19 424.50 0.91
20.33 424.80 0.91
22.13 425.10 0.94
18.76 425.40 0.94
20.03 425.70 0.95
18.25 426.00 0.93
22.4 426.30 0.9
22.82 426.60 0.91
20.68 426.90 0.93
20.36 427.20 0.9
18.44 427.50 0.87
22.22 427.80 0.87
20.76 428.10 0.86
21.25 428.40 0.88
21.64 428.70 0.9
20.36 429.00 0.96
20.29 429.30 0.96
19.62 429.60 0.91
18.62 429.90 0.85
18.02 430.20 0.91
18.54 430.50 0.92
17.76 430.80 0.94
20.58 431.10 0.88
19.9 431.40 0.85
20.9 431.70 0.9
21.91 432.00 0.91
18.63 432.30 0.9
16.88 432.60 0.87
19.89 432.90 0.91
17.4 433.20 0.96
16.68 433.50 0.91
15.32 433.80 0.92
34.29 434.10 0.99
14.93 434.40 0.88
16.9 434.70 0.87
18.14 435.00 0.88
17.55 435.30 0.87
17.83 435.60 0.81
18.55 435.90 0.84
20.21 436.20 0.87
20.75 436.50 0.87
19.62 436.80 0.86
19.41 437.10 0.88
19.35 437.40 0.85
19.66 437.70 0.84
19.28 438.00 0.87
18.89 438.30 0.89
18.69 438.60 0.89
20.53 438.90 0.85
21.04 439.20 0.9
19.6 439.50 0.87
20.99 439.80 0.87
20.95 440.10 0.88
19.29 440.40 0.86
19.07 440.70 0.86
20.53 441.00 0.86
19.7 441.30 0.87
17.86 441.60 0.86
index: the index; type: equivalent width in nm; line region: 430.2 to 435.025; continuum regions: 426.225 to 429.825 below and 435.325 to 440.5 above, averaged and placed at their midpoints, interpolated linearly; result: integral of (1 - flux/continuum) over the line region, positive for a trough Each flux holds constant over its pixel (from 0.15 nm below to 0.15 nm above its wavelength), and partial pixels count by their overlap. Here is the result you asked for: 0.236 nm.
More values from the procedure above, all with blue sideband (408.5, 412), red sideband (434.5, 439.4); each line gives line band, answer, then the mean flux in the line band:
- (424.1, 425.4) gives -0.13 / 21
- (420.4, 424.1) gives -0.33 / 20.7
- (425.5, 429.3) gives -0.33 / 20.7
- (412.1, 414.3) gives -0.31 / 21.7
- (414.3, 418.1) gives -0.43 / 21.1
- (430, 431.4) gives 0.02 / 18.8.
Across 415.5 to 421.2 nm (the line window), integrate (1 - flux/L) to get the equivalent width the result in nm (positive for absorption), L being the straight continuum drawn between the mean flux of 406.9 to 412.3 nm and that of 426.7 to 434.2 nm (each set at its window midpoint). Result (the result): -0.312 nm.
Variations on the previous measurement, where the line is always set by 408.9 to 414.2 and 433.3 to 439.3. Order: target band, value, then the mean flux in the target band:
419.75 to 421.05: -0.08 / 20.9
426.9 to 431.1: -0.08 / 19.9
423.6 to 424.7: -0.07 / 20.8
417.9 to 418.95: -0.08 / 21.2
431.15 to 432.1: -0.07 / 20.8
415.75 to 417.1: -0.11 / 21.4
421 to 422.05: -0.04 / 20.5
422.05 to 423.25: -0.05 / 20.5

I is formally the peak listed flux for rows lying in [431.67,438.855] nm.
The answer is 34.29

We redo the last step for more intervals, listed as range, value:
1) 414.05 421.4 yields 22.47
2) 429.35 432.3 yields 21.91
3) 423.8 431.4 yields 22.82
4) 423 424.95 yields 23.41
